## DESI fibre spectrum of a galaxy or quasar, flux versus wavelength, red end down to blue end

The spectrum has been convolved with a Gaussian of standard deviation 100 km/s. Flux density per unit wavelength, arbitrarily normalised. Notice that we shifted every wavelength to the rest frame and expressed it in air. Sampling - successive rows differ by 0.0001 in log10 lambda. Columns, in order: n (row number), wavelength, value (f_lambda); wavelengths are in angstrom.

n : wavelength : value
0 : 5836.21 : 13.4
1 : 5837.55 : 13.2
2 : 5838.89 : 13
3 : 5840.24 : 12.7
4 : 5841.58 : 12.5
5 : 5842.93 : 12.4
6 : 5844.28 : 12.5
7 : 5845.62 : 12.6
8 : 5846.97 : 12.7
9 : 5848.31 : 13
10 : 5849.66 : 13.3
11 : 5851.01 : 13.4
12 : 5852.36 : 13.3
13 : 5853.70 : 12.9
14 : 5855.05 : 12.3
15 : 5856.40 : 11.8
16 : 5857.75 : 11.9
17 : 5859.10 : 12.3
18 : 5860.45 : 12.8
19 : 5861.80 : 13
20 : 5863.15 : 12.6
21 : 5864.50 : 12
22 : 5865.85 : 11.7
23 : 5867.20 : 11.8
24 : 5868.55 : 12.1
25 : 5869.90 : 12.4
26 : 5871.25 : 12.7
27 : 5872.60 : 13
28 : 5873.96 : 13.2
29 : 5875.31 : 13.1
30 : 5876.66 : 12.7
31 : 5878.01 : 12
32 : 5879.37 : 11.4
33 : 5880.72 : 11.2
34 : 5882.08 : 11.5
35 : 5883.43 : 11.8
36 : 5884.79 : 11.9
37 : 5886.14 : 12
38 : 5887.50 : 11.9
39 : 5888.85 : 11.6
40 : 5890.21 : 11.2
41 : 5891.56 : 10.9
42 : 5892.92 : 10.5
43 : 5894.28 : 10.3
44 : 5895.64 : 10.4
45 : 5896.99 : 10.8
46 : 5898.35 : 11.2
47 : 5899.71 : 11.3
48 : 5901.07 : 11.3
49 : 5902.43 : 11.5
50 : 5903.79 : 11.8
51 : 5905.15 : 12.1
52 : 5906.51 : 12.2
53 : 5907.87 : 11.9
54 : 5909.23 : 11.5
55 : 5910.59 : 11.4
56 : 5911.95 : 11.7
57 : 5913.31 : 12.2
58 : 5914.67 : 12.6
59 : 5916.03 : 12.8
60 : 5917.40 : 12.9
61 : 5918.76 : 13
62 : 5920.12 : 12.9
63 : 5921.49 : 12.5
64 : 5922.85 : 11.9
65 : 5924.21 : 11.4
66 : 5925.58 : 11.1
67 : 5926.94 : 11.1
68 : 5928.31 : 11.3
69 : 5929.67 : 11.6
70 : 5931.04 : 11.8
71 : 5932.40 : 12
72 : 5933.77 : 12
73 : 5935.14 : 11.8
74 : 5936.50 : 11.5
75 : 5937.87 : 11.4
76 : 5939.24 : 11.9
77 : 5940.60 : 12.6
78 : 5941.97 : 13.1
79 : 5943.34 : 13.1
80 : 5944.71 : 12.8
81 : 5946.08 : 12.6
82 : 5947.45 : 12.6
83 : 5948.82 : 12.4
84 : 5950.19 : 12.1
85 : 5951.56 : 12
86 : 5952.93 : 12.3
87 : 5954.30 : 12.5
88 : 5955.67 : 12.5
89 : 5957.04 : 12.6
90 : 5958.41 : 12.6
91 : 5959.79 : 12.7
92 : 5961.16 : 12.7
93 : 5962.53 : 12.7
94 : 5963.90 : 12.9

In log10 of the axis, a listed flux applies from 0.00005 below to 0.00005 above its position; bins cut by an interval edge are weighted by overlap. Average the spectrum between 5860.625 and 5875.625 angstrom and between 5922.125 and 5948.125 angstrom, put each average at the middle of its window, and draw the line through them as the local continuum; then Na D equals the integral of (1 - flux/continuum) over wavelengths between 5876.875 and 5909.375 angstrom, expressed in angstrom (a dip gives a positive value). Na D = 2.3 angstrom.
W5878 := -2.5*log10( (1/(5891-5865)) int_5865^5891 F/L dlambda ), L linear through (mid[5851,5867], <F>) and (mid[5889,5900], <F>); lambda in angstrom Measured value -0.04 mag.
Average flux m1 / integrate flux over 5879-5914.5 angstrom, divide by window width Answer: 11.5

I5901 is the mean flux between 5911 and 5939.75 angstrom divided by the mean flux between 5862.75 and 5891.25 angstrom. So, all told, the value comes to 0.99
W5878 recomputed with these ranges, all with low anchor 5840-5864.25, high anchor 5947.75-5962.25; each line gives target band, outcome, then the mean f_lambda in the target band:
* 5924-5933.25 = 0.09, 11.5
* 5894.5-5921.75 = 0.06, 11.9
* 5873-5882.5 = 0.04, 12.2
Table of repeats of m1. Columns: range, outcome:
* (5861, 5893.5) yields 12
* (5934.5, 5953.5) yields 12.3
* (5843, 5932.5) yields 12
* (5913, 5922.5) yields 12.7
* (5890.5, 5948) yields 11.8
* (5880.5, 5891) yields 11.7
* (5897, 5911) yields 11.6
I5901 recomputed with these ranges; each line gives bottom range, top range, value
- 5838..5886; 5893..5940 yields 0.94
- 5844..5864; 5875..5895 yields 0.91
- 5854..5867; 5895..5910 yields 0.93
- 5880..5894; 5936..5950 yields 1.09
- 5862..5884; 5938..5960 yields 1.02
